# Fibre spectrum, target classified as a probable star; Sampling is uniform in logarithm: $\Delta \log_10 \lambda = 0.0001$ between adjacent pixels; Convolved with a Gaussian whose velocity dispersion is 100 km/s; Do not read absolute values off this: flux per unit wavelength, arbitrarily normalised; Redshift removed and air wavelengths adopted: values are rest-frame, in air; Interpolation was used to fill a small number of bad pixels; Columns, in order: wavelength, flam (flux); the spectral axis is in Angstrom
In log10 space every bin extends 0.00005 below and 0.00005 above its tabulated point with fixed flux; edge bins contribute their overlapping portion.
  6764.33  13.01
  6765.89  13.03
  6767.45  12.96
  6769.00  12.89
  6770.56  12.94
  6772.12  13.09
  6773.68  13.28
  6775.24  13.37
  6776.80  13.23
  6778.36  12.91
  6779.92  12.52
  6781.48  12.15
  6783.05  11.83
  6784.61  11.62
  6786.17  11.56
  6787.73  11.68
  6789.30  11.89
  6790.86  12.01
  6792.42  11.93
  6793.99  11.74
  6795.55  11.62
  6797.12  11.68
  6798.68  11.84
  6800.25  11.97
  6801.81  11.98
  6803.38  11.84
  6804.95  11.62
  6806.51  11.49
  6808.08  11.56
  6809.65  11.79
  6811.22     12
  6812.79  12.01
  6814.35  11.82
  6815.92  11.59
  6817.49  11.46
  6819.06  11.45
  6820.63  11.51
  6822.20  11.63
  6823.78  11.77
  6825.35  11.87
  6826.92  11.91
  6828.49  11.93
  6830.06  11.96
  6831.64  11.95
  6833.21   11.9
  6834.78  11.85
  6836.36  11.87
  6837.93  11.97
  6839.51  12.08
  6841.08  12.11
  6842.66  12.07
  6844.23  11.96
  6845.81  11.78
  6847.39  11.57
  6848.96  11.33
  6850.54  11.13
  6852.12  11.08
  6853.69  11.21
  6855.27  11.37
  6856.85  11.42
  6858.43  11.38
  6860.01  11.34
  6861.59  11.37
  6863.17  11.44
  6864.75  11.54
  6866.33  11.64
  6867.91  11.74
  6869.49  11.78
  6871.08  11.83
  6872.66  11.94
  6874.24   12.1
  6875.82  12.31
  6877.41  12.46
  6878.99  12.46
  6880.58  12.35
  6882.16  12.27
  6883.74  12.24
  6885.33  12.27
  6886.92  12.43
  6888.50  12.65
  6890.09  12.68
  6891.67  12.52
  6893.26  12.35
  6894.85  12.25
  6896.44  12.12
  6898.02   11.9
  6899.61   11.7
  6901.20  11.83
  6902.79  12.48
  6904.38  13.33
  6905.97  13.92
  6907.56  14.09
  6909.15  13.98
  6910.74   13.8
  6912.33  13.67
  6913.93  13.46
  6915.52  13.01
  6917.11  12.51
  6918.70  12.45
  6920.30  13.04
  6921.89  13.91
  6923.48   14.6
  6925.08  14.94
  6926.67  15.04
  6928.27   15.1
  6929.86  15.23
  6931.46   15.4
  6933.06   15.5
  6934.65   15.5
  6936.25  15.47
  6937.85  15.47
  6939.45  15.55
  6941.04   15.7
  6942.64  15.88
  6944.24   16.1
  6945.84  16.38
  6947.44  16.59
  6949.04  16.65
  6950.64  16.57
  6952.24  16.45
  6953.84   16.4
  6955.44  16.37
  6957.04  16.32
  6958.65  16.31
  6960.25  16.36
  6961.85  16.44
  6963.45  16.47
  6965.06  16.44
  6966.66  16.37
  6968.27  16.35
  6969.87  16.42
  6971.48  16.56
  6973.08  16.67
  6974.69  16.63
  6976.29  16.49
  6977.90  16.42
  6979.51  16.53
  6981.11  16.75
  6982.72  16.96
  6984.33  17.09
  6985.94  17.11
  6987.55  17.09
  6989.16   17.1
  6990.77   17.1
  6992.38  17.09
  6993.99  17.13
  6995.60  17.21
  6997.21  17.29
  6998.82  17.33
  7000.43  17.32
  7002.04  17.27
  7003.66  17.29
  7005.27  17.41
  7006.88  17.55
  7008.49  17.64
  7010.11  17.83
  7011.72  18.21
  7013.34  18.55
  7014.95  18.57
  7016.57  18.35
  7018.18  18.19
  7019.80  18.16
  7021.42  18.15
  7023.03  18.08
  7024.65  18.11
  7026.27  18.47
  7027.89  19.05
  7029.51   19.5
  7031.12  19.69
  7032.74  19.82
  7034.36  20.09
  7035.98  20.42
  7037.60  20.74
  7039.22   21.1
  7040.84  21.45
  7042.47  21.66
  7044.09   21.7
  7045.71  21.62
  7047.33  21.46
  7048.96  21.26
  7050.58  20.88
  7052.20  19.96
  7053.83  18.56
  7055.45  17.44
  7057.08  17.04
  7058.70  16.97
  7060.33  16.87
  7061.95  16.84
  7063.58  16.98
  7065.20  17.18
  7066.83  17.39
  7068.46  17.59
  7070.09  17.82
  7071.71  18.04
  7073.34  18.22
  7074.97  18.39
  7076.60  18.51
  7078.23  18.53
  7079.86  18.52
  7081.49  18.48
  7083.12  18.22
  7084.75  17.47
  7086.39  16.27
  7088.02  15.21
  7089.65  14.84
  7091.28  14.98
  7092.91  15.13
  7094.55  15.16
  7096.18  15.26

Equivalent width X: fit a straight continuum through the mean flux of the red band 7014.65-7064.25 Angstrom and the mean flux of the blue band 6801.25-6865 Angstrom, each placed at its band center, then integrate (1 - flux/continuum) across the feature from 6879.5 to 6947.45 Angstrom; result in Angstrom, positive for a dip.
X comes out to 4.2 Angstrom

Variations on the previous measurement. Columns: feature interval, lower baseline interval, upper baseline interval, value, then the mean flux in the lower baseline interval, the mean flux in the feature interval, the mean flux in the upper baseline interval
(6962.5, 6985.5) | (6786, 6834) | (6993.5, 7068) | 0.4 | 11.8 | 16.6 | 18.7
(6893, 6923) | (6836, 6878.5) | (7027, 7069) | 1.7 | 11.7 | 13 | 19.4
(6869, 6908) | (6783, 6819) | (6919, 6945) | 4.4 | 11.8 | 12.4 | 15.1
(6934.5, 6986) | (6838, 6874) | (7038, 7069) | -2.5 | 11.6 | 16.4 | 19.2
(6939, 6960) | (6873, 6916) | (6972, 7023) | -1.5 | 12.7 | 16.3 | 17.4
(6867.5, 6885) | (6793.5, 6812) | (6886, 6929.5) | 0.9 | 11.8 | 12.1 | 13.2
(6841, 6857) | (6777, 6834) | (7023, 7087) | 1.9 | 11.8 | 11.5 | 18.9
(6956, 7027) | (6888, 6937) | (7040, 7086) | -4.1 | 13.6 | 17.2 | 18.7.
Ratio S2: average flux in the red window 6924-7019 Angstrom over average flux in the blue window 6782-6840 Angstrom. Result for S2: 1.41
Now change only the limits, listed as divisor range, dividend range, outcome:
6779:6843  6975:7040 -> 1.52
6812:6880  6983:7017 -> 1.49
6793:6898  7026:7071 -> 1.63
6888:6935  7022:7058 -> 1.48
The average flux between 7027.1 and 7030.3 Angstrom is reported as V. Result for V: 19.3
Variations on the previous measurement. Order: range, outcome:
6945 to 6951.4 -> 16.5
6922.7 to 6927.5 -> 14.8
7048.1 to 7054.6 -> 20.2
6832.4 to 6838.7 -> 11.9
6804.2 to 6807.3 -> 11.6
